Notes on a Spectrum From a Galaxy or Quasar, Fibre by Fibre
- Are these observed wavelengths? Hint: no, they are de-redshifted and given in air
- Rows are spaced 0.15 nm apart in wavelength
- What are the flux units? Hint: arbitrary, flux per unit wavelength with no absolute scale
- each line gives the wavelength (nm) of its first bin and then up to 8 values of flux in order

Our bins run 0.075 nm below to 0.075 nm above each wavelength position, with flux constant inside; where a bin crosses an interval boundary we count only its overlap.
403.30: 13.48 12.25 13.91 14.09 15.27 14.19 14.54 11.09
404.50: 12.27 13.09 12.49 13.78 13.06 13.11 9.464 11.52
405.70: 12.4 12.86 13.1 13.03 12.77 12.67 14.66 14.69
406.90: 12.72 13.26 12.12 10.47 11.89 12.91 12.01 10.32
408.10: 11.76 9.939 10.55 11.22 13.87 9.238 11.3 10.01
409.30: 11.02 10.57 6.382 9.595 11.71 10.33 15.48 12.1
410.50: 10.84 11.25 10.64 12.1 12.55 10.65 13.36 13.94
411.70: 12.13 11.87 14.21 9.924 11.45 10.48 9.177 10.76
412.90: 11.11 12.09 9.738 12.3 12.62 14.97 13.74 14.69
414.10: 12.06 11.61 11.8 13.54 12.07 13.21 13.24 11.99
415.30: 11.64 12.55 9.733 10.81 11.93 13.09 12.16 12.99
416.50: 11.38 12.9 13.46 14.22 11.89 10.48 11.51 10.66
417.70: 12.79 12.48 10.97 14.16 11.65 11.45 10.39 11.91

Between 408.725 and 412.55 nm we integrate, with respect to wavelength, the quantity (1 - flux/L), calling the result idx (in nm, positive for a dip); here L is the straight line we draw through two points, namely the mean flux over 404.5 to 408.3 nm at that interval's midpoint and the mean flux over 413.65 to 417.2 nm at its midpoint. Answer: 0.342 nm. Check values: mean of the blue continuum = 12.4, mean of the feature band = 11.3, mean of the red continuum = 12.5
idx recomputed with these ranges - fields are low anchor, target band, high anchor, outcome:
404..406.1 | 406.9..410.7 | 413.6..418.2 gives 0.397 nm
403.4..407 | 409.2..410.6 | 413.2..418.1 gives 0.202 nm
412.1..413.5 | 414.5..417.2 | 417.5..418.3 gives -0.155 nm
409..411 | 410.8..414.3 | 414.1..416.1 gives -0.163 nm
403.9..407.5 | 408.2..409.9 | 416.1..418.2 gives 0.301 nm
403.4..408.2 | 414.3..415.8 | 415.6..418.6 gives 0.013 nm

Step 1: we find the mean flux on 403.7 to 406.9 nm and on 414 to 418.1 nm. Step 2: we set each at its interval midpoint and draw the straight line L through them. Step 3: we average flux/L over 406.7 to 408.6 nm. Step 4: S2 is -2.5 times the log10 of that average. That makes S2 0.09 mag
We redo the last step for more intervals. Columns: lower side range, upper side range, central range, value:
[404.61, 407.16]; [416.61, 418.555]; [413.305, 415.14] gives -0.05 mag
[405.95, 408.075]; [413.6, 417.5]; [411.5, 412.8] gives 0.09 mag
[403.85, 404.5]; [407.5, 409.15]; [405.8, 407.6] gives -0.06 mag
